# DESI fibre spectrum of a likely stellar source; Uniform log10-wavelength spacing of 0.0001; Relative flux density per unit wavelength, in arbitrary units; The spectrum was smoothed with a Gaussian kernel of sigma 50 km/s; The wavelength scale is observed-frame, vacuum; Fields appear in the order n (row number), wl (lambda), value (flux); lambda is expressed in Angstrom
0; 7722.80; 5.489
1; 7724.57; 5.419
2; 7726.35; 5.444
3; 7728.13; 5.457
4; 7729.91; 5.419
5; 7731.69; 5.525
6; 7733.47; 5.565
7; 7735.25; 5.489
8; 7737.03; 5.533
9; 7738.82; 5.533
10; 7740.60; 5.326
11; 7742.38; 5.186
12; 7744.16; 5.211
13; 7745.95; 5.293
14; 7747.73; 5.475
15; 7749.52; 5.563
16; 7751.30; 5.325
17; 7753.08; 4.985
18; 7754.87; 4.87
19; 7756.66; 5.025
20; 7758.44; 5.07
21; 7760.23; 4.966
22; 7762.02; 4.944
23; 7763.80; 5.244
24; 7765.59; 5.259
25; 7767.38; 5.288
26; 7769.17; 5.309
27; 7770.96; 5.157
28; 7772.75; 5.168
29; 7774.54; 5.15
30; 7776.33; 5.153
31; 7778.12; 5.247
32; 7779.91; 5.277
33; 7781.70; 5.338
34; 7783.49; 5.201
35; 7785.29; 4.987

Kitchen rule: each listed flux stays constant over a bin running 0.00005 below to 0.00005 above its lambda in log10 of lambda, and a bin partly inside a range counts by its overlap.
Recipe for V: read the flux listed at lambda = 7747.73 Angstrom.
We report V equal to 5.475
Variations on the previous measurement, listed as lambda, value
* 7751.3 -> 5.325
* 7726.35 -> 5.444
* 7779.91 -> 5.277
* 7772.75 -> 5.168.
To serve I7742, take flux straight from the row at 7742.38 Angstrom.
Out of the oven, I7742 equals 5.186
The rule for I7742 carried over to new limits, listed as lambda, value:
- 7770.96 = 5.157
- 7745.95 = 5.293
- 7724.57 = 5.419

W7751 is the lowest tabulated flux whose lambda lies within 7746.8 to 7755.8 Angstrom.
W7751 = 4.87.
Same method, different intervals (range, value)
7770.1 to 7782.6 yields 5.15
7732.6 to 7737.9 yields 5.489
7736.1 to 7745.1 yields 5.186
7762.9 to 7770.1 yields 5.244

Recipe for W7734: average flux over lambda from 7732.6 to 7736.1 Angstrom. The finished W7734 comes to 5.53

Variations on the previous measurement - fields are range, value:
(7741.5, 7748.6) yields 5.29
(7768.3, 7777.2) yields 5.19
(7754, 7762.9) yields 4.97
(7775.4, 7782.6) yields 5.26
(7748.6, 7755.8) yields 5.18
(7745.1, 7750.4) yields 5.44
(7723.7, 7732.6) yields 5.45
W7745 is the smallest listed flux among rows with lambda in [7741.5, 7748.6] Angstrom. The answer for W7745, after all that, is 5.186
